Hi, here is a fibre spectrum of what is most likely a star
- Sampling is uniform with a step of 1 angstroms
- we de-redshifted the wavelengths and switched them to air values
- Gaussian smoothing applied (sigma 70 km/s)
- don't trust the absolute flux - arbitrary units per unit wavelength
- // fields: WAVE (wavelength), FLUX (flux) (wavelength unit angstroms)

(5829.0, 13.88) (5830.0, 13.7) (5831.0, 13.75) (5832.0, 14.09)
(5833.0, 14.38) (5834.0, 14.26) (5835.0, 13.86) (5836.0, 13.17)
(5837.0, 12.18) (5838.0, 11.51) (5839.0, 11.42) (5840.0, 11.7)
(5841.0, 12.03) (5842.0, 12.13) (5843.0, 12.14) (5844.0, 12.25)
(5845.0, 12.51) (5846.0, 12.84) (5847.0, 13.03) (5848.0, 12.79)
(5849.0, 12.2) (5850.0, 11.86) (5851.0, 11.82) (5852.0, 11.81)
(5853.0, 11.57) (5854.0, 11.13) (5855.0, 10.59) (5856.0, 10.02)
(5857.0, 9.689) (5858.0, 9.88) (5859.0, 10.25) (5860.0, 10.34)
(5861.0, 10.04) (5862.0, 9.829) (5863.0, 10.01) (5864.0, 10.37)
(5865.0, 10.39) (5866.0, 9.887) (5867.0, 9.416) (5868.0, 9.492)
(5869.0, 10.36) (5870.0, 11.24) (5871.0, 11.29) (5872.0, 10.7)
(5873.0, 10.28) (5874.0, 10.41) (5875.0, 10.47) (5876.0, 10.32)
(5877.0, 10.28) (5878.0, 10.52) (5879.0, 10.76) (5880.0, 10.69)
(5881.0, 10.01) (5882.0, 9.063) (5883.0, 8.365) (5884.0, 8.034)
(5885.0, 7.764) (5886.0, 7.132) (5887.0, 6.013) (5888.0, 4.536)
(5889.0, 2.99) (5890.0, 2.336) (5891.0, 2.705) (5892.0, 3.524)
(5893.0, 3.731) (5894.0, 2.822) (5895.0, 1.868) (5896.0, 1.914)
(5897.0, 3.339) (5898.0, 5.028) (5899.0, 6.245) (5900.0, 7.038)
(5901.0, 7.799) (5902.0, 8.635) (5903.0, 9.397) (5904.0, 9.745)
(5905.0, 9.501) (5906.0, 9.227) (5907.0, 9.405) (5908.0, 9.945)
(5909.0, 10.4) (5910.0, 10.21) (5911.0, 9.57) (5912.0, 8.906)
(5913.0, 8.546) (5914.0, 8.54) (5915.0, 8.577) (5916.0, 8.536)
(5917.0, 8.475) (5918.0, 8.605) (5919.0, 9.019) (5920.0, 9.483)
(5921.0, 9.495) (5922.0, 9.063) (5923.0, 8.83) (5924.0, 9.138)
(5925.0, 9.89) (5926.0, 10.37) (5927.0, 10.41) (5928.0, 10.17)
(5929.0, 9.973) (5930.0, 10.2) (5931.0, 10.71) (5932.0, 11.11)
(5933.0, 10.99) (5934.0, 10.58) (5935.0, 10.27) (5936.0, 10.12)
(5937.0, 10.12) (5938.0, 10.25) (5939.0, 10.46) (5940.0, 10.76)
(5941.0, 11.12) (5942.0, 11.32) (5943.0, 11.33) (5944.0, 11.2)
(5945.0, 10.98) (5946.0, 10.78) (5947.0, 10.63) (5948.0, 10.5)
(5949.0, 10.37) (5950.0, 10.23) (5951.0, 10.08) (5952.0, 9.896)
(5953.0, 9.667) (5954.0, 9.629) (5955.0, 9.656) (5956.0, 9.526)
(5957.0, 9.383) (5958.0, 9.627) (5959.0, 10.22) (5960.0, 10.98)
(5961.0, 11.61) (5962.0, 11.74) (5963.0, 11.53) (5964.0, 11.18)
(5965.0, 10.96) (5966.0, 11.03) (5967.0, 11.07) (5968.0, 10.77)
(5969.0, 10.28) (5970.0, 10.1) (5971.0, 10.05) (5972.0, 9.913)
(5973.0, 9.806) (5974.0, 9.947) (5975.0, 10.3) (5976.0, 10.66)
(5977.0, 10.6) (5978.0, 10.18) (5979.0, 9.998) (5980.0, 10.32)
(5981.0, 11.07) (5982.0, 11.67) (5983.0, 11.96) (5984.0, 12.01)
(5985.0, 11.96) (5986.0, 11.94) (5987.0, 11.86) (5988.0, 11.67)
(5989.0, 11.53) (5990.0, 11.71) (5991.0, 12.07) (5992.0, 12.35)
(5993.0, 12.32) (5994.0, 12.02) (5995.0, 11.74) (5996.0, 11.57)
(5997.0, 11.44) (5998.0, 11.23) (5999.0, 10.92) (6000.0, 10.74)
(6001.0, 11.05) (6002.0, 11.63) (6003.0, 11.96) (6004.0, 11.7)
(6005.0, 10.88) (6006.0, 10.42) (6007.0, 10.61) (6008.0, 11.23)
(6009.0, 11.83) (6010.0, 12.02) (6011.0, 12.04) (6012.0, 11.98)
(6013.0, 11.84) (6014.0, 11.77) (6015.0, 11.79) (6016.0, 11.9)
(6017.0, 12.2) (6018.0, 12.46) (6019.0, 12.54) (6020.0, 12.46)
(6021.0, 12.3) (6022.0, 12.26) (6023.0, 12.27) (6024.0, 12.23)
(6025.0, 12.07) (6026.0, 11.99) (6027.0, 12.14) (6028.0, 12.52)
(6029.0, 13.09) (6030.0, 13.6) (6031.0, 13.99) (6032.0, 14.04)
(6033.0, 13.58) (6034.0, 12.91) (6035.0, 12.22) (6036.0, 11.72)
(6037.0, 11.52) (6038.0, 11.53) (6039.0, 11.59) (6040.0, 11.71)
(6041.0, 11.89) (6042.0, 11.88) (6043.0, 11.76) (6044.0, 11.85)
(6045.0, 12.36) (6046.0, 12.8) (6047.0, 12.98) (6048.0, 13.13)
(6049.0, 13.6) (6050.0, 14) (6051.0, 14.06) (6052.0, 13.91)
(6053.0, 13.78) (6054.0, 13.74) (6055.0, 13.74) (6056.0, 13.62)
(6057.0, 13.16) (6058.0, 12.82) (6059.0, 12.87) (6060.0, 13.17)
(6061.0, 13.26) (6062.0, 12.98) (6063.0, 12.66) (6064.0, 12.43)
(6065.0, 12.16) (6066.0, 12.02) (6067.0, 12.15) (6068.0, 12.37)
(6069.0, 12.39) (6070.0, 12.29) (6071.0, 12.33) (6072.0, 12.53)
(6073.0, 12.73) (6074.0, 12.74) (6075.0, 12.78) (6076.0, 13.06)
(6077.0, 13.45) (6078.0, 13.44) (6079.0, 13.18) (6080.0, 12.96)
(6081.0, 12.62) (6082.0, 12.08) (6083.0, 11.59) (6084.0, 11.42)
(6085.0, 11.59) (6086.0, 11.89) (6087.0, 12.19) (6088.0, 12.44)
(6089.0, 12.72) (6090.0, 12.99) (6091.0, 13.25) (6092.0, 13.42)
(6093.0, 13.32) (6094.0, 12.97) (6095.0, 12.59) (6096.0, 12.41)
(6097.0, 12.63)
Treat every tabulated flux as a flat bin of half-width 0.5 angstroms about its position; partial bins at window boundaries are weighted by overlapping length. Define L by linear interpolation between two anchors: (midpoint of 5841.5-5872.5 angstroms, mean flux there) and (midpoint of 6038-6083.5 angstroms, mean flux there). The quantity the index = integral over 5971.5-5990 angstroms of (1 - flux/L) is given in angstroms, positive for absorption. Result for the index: 1.7 angstroms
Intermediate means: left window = 11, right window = 12.8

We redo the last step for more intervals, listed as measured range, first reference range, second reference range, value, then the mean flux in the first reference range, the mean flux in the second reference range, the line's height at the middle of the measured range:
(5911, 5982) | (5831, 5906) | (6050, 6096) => 4.03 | 9.54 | 12.8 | 10.8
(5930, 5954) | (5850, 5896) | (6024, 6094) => -0.84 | 8.73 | 12.7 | 10.2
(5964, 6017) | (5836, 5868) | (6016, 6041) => 4.04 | 11.2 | 12.4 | 12.2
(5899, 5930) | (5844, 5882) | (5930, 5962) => 4.07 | 10.8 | 10.5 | 10.6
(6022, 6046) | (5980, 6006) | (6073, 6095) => -0.59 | 11.6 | 12.7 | 12.1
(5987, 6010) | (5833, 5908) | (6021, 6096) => 0.27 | 9.41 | 12.7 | 11.6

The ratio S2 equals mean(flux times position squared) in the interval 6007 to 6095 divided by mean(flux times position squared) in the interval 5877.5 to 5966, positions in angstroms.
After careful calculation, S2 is 1.47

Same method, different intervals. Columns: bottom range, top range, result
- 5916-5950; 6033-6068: 1.30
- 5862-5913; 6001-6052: 1.59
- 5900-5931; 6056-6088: 1.42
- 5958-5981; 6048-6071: 1.27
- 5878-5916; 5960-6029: 1.64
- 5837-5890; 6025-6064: 1.33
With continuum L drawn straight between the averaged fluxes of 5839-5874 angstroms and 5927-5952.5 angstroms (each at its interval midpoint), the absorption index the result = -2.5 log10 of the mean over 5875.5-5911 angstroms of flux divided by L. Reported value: 0.44 mag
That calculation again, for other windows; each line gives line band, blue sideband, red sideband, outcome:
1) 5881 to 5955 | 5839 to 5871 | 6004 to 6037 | 0.32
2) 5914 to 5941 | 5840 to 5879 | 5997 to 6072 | 0.17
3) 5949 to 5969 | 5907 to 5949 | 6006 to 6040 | 0.03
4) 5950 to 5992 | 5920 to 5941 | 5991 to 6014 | 0.02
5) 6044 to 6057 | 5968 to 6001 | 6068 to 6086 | -0.11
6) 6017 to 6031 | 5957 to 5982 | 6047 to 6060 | 0.00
